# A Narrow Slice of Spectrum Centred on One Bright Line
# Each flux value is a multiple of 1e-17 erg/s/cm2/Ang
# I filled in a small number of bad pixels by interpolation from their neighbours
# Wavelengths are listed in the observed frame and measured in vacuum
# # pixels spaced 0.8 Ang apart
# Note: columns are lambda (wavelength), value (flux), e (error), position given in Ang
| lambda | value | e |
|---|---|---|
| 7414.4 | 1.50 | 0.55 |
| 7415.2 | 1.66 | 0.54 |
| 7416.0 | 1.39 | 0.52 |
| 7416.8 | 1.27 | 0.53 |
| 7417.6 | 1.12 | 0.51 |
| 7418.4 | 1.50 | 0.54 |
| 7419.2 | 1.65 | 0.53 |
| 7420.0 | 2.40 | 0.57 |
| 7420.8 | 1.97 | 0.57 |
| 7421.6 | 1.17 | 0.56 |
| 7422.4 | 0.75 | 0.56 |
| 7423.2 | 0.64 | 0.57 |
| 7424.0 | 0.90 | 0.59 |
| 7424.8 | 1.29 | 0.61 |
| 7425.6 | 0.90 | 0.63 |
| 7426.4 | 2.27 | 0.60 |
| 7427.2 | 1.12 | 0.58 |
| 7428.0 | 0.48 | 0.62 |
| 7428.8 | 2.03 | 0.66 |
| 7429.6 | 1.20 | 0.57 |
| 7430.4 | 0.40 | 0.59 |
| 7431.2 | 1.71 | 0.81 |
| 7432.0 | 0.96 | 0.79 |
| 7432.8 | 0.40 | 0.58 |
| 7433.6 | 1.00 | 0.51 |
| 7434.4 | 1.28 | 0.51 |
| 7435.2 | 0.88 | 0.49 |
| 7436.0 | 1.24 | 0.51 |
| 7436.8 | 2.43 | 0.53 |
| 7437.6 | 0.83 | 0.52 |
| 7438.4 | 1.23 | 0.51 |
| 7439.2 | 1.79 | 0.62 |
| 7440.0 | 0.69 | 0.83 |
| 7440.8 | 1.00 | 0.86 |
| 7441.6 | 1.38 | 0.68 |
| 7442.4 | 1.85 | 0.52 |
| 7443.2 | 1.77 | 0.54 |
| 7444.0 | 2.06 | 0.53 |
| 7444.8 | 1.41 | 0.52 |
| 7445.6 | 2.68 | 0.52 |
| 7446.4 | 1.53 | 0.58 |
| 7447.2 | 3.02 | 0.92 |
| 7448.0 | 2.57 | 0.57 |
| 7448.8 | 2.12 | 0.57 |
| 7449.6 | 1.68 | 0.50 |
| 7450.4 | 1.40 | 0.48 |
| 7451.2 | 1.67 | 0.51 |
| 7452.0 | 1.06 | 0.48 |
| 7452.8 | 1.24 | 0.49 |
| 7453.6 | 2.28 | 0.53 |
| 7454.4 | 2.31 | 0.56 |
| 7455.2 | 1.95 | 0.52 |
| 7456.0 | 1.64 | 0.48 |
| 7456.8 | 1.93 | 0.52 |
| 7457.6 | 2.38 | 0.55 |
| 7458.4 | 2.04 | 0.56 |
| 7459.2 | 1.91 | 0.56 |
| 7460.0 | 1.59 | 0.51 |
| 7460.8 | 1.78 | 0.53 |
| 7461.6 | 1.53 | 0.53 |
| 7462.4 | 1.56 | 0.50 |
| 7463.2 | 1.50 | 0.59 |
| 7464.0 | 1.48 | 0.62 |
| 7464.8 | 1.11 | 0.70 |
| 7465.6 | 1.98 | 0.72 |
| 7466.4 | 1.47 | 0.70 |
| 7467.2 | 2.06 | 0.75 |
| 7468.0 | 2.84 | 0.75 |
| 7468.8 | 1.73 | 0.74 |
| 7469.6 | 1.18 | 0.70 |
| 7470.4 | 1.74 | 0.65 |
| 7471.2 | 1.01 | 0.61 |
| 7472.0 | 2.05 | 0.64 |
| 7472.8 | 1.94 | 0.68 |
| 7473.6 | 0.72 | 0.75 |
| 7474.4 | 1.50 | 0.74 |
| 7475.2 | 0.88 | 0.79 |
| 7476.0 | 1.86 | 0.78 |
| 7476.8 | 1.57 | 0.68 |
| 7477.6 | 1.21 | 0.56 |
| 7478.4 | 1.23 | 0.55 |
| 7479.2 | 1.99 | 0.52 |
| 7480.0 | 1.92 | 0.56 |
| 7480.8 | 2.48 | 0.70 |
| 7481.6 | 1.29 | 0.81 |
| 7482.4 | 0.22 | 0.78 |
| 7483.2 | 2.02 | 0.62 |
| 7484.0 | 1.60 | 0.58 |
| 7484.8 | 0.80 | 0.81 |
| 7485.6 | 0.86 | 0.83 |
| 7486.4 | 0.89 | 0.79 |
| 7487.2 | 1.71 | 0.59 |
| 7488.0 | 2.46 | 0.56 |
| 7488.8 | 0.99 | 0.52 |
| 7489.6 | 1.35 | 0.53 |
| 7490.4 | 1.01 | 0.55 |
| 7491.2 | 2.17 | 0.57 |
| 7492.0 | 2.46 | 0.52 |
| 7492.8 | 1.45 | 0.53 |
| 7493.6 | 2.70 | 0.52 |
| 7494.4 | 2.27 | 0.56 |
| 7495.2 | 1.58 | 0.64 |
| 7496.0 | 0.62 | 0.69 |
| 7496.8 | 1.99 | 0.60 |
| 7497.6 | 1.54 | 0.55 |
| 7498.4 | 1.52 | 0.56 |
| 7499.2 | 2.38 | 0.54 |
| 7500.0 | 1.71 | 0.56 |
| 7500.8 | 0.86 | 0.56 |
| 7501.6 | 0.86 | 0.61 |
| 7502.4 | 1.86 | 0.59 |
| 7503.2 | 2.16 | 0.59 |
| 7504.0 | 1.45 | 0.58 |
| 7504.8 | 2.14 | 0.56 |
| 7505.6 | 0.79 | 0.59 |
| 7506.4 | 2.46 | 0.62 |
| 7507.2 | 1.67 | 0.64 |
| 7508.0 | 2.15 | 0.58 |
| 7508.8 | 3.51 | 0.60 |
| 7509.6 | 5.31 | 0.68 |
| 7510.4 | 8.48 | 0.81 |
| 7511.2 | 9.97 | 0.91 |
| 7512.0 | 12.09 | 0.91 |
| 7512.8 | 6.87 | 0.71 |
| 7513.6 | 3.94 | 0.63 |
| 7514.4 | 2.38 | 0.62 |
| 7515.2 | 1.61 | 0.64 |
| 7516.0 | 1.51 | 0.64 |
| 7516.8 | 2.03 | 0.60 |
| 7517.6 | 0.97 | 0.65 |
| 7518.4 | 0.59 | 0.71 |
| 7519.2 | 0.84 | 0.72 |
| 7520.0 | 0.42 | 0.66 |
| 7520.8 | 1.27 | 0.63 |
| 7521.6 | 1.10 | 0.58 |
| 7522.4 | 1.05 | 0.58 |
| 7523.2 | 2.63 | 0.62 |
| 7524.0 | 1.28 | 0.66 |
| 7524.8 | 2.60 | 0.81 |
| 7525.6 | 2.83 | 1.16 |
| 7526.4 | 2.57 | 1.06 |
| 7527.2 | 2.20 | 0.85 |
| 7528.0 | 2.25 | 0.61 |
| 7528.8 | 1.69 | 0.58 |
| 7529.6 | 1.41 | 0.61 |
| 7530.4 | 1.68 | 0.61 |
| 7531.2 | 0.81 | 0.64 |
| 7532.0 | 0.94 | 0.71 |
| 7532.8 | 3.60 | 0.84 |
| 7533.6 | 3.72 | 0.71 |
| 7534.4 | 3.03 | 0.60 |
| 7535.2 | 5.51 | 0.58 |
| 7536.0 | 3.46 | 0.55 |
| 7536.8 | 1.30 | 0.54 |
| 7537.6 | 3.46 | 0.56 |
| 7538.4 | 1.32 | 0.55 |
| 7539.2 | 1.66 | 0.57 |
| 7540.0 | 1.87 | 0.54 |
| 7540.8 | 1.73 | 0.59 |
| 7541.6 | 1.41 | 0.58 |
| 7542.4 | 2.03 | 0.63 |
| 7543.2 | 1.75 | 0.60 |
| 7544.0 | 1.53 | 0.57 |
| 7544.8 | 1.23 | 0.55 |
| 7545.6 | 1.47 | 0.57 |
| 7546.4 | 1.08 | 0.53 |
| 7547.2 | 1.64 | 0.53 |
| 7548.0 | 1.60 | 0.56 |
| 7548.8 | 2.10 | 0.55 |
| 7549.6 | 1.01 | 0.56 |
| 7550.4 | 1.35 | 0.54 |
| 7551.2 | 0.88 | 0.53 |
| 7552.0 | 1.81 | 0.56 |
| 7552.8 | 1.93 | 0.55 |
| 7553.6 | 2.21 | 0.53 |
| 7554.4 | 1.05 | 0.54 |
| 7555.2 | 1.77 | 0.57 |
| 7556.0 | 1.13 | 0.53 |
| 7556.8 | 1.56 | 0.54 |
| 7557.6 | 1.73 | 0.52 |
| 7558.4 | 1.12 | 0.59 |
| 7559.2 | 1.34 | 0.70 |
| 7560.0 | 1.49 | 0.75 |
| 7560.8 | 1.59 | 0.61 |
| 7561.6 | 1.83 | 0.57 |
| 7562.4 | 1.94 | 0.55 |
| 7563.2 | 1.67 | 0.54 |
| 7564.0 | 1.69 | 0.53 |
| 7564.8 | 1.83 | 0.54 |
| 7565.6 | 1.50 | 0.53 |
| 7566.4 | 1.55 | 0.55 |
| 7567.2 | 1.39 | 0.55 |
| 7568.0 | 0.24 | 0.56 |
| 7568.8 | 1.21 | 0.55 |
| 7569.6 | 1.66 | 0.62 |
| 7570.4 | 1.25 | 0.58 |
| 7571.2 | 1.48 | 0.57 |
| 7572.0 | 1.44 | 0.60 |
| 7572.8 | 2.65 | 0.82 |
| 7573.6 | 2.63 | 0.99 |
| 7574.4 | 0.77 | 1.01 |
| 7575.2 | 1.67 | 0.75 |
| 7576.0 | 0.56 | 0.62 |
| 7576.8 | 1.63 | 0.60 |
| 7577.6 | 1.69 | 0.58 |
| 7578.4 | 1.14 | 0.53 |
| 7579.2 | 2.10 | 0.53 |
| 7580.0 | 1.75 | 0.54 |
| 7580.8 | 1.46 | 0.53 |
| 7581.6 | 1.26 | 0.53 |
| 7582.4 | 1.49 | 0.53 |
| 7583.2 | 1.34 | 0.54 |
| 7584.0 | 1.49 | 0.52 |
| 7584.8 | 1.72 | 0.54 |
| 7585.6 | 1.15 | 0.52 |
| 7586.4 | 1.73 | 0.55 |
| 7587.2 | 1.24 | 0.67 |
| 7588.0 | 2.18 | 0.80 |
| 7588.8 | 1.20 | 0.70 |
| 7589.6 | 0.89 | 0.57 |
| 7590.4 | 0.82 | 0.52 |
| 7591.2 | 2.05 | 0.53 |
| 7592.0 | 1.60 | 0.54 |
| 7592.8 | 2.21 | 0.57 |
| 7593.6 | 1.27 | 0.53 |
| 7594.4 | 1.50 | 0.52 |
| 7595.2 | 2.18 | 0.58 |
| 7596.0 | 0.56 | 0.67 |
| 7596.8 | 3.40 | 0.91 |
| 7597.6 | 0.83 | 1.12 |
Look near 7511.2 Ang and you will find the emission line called H-alpha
